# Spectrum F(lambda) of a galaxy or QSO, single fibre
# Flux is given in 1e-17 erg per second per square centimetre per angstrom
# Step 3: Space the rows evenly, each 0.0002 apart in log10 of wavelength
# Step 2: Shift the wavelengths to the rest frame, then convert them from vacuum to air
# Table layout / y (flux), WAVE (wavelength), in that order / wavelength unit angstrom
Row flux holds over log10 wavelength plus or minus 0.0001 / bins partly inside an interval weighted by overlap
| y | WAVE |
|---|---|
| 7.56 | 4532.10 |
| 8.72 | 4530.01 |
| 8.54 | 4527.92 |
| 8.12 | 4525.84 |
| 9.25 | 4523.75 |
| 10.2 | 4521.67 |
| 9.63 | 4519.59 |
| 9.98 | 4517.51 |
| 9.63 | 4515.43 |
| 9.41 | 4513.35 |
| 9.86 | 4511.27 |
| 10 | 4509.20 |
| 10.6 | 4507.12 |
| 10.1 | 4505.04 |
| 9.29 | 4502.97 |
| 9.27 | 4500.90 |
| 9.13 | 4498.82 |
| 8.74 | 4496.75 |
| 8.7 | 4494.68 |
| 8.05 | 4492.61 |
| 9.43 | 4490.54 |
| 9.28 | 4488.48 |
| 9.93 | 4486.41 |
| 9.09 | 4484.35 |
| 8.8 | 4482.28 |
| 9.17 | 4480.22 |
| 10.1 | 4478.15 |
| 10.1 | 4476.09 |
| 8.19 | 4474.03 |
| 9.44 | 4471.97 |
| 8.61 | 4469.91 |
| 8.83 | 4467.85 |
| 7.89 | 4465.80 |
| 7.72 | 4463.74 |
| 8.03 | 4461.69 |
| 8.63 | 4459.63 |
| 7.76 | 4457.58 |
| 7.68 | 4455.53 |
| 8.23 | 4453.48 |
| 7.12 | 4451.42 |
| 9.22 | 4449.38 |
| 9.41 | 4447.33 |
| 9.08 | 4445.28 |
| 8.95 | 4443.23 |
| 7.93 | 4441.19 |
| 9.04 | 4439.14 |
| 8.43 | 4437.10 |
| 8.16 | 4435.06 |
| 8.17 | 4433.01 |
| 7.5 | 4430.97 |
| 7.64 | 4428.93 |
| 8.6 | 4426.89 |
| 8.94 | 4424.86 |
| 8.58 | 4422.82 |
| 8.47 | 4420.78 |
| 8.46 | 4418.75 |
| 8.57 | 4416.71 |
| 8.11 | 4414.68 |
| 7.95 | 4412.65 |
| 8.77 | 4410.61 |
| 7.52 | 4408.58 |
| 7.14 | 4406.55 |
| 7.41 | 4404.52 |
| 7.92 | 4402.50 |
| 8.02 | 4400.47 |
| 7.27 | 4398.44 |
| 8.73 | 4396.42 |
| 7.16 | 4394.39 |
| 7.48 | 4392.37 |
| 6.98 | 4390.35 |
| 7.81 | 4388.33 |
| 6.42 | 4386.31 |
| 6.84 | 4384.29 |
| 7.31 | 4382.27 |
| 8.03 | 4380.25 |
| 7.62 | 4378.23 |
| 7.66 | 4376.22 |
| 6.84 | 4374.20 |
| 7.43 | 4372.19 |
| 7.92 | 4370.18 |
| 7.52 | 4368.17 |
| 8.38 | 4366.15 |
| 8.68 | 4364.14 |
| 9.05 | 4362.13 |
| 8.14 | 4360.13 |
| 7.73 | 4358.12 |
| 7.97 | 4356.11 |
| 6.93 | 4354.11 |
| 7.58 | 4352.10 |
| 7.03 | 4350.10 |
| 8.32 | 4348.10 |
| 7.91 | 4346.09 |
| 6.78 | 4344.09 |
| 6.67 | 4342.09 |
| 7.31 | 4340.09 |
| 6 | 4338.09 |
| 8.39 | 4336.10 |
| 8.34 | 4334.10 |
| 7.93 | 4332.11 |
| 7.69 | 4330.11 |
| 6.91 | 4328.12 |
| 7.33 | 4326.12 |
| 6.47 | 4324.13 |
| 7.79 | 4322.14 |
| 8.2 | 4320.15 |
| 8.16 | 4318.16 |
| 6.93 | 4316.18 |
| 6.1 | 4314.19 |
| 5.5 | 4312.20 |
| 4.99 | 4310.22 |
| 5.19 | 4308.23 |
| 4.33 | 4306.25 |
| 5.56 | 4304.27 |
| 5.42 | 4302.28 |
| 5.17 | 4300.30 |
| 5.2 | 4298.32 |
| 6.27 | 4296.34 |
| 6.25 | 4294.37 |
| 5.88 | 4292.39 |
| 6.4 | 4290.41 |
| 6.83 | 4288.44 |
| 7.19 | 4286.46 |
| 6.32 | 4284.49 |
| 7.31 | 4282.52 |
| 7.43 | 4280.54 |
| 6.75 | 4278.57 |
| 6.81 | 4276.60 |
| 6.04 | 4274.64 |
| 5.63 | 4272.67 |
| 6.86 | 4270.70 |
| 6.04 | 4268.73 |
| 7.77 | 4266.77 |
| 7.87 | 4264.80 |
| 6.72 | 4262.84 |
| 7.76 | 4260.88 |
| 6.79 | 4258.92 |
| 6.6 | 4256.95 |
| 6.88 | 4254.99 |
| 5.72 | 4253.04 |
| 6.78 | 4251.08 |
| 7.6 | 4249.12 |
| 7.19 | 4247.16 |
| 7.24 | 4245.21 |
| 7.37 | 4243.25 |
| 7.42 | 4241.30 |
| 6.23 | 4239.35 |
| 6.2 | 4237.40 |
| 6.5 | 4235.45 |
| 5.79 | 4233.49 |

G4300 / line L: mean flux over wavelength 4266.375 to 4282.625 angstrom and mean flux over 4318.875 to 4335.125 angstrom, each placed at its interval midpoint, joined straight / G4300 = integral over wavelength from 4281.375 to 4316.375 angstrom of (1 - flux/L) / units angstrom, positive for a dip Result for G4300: 5.7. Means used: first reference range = 6.67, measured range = 5.92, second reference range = 7.59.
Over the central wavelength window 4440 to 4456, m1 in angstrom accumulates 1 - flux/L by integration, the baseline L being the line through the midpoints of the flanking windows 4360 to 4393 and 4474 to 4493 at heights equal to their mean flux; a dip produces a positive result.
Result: 0.49 angstrom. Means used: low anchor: 7.64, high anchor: 9.31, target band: 8.48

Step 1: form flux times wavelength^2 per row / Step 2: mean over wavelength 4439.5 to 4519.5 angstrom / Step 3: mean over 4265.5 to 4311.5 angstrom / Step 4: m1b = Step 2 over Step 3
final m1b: 1.59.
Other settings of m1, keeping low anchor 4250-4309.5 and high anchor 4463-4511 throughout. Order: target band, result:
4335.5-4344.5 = 0.3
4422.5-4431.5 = 0.1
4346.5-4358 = -0.4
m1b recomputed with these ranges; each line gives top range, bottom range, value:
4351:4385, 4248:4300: 1.22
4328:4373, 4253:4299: 1.20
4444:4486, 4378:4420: 1.16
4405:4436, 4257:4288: 1.27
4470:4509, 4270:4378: 1.44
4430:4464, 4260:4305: 1.38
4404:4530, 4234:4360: 1.39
